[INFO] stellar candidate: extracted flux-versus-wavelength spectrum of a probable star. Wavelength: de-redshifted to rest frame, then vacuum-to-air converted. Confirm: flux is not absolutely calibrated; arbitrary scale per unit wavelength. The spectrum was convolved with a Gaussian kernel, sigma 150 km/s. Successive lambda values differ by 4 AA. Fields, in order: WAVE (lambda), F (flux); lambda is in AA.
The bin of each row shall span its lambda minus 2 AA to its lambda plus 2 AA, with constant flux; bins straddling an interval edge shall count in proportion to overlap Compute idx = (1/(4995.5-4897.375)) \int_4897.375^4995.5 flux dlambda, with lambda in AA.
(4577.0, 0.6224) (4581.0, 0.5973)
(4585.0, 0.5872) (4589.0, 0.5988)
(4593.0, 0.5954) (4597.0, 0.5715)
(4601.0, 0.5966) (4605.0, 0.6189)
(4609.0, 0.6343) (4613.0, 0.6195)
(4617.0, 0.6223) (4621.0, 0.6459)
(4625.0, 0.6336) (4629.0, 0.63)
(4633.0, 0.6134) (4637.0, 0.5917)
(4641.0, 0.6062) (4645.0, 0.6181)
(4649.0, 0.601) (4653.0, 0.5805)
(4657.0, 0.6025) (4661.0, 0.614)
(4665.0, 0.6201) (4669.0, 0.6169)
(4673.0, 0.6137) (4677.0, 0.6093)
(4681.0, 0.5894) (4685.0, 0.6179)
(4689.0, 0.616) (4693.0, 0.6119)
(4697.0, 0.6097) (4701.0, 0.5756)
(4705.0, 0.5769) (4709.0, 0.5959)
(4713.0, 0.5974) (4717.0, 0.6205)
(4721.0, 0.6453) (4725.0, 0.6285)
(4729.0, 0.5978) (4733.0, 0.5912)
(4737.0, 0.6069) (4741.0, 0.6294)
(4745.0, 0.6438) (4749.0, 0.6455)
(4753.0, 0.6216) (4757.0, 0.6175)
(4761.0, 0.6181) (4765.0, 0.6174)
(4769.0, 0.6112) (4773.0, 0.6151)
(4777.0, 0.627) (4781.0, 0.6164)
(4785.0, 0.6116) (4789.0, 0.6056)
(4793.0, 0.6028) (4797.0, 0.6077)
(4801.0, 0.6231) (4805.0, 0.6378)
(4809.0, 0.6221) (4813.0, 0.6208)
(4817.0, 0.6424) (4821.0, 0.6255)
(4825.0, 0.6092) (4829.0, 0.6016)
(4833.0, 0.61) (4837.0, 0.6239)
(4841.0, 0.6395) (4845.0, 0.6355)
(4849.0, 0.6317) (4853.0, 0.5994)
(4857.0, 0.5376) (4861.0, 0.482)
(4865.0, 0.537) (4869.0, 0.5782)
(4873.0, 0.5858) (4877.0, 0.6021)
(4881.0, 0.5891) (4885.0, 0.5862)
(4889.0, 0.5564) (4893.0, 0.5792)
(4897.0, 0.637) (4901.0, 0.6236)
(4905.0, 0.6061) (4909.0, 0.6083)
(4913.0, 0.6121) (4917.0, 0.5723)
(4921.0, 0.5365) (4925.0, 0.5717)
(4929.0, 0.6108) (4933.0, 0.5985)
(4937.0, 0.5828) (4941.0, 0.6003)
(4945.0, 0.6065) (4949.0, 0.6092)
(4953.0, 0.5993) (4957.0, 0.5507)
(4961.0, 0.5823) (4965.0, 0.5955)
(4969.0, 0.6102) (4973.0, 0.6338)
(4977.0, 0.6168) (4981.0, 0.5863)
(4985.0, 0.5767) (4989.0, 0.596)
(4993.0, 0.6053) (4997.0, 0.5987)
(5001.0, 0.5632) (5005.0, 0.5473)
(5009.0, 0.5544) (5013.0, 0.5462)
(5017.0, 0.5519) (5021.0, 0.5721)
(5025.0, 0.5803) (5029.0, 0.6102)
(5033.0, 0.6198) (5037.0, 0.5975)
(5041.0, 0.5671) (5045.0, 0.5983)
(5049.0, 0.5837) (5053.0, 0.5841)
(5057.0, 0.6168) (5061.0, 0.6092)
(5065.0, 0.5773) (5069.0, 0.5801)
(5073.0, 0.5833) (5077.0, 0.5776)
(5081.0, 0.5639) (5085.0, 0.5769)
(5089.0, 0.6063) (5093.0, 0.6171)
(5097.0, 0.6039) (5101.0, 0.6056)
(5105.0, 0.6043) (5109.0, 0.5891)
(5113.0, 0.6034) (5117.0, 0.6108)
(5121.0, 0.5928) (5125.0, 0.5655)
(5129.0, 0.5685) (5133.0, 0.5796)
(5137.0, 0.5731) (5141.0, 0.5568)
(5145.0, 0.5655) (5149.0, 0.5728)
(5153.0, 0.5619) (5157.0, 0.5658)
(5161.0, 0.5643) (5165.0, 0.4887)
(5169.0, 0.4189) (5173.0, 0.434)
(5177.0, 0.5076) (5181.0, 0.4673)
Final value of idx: 0.596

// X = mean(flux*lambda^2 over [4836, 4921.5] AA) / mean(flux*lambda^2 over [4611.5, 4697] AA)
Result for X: 1.06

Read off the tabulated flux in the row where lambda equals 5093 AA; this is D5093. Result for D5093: 0.6171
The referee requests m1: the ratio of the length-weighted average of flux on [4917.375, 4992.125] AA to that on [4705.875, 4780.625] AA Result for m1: 0.96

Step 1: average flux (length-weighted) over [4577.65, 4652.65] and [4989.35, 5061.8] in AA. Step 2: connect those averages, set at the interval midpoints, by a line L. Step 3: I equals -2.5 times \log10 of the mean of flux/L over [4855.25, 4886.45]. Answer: 0.059 mag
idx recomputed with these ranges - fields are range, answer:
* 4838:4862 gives 0.594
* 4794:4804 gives 0.616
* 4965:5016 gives 0.586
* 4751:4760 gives 0.619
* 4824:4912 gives 0.594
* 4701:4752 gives 0.614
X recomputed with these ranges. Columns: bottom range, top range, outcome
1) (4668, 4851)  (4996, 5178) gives 1.06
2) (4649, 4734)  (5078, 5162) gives 1.15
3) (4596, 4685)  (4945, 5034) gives 1.11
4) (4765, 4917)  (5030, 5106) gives 1.08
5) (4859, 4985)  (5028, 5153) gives 1.07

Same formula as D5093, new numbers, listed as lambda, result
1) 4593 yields 0.5954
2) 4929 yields 0.6108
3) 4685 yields 0.6179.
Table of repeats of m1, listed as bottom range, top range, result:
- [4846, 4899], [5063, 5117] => 1.02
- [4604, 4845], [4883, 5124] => 0.96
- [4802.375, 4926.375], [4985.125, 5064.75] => 0.98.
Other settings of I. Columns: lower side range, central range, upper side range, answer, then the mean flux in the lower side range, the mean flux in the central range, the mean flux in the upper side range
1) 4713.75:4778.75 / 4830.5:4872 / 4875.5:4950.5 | 0.030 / 0.621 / 0.588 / 0.594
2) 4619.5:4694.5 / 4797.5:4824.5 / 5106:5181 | -0.061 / 0.612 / 0.626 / 0.55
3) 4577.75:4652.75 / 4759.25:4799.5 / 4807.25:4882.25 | -0.021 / 0.61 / 0.613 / 0.599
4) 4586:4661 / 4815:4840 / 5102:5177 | -0.056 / 0.61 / 0.62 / 0.556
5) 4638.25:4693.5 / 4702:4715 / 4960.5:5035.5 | 0.030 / 0.608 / 0.589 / 0.587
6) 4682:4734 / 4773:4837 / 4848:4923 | -0.045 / 0.606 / 0.618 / 0.581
